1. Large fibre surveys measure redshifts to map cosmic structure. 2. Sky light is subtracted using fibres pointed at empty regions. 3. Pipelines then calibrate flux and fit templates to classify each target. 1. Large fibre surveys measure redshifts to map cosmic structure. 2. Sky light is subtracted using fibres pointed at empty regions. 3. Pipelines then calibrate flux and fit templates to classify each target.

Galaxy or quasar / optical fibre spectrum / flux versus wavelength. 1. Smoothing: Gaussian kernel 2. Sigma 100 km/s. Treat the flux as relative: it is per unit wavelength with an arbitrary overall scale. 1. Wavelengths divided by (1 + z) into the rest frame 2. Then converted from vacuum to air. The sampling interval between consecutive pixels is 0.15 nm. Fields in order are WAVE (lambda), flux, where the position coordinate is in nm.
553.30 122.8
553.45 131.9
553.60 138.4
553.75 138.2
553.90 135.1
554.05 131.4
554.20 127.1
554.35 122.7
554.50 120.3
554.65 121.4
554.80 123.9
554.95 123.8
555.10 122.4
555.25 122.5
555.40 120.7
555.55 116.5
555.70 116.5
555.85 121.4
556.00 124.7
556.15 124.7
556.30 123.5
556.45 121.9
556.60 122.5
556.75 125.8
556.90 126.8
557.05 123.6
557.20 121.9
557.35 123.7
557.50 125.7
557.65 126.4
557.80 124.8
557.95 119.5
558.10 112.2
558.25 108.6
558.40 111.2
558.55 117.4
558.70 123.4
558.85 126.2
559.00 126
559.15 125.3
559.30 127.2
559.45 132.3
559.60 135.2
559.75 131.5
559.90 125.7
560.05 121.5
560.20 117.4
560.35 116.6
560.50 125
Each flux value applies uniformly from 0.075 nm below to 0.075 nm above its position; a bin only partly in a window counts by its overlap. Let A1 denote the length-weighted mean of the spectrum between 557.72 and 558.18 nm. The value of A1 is 119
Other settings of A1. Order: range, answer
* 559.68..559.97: 129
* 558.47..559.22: 124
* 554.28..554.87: 122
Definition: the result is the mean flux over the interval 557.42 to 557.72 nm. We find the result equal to 126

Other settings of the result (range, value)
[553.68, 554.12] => 135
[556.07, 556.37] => 124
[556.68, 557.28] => 125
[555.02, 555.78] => 120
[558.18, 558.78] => 115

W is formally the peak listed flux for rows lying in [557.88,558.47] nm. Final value 119.5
